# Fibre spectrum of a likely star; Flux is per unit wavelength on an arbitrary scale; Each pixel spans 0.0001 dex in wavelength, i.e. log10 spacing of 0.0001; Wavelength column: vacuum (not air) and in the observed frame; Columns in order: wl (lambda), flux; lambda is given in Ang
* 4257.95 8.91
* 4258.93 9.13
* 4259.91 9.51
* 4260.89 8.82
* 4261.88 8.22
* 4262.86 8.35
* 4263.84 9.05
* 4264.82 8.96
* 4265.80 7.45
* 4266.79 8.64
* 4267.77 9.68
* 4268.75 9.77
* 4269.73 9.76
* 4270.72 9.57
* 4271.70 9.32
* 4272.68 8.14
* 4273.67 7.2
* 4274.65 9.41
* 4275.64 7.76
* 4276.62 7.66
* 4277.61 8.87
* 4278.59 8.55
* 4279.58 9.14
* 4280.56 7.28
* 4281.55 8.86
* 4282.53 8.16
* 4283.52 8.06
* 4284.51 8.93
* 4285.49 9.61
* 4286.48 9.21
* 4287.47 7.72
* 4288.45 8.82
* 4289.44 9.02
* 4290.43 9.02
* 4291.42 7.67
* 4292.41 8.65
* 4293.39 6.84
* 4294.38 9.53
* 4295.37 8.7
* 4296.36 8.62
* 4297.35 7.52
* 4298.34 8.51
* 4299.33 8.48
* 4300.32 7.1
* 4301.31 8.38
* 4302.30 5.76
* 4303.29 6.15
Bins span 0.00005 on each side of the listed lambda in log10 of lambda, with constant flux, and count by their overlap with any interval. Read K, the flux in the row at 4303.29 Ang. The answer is 6.15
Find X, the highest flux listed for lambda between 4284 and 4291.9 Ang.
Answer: 9.61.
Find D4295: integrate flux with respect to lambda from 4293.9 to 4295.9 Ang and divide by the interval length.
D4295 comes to 9.09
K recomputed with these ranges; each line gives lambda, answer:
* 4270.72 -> 9.57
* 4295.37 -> 8.7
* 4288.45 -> 8.82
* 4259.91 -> 9.51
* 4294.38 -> 9.53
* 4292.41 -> 8.65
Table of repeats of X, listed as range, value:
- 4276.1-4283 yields 9.14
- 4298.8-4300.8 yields 8.48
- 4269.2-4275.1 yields 9.76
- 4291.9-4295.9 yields 9.53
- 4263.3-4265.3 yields 9.05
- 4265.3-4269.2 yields 9.77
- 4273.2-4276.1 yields 9.41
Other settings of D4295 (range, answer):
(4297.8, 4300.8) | 8.03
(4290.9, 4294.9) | 8.19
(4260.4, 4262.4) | 8.49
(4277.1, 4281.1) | 8.45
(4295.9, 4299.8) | 8.28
